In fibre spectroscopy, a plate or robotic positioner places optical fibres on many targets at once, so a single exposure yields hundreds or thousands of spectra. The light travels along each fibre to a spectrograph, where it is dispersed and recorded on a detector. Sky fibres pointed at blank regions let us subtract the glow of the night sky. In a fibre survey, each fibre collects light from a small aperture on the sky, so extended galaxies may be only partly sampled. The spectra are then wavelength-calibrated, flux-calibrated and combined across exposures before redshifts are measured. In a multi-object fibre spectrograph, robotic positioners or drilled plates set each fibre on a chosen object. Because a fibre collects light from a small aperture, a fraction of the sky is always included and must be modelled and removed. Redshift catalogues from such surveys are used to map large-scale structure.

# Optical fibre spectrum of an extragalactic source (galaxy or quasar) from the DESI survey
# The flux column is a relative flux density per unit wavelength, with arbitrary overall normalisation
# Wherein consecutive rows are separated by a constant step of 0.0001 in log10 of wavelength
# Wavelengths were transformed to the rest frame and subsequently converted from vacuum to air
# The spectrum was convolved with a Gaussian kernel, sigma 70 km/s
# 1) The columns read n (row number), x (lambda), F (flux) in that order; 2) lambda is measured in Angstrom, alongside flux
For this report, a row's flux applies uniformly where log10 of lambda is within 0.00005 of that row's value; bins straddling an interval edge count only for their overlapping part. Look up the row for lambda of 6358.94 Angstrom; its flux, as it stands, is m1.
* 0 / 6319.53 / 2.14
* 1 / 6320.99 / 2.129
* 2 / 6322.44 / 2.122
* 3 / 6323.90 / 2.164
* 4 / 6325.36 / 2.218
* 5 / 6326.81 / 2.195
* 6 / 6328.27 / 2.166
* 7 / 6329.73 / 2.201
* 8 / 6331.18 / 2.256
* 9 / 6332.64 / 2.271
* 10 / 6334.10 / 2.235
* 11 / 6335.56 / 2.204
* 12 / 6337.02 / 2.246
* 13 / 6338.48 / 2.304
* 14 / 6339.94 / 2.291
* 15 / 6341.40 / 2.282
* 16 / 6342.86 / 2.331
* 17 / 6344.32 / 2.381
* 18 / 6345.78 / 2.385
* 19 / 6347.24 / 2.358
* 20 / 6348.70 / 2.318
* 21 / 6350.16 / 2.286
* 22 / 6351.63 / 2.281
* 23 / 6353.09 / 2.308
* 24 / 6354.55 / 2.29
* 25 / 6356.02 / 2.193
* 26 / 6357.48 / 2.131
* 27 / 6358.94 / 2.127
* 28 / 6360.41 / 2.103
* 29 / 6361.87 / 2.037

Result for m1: 2.127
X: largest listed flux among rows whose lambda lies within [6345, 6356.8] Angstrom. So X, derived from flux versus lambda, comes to 2.385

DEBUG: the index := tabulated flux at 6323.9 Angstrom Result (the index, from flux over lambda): 2.164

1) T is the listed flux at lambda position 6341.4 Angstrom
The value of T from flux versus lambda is 2.282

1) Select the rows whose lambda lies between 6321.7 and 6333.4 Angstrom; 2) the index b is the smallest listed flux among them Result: 2.122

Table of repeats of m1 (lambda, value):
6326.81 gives 2.195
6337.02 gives 2.246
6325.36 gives 2.218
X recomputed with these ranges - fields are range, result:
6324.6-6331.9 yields 2.256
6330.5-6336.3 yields 2.271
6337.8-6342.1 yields 2.304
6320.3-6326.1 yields 2.218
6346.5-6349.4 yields 2.358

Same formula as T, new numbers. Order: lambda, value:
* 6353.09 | 2.308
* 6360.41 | 2.103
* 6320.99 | 2.129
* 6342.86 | 2.331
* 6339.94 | 2.291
